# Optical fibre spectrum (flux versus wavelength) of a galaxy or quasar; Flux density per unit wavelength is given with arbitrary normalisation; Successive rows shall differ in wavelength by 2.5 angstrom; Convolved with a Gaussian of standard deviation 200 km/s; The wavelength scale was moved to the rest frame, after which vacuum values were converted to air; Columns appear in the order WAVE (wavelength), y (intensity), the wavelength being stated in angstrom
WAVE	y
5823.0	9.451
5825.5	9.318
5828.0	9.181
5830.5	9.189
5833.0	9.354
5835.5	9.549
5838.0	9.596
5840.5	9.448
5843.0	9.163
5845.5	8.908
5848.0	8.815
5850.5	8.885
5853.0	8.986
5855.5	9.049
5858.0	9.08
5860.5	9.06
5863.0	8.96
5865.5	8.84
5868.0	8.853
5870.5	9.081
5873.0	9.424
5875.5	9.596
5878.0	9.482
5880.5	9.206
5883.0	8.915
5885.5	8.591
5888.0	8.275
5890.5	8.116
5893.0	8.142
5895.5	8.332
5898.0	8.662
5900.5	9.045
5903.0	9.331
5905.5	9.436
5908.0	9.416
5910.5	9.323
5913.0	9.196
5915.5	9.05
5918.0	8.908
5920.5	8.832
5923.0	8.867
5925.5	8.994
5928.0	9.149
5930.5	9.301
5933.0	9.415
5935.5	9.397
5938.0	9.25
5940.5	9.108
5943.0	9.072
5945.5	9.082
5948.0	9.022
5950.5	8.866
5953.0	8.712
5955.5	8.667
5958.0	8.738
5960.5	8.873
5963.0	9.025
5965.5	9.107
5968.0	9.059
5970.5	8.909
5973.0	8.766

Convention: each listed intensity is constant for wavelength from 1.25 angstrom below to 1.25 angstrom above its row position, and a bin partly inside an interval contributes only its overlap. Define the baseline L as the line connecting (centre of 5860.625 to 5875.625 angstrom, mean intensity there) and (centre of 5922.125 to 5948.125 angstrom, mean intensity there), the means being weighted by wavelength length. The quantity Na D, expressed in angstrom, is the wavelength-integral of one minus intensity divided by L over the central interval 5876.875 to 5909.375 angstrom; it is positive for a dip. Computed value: 1.0 angstrom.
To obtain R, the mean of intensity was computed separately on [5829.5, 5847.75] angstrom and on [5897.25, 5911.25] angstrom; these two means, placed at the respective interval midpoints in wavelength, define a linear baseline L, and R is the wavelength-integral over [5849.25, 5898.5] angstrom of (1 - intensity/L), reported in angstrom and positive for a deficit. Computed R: 2.0 angstrom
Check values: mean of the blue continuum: 9.29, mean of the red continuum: 9.22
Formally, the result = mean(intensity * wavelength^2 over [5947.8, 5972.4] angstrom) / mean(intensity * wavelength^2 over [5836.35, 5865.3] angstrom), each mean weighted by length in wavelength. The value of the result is 1.02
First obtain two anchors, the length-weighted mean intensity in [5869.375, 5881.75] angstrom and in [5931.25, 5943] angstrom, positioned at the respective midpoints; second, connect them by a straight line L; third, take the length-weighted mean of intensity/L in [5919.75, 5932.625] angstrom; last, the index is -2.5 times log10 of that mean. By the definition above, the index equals 0.03 mag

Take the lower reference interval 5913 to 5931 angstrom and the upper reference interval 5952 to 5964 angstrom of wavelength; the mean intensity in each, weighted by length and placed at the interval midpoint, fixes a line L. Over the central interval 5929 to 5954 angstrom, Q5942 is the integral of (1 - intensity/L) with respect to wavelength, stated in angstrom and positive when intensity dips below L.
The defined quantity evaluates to -0.6 angstrom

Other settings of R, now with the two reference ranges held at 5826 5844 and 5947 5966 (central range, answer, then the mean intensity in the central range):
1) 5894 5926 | 0.1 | 9.02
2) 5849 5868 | 0.6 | 8.97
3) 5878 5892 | 0.7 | 8.69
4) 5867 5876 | 0.0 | 9.22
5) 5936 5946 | -0.3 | 9.15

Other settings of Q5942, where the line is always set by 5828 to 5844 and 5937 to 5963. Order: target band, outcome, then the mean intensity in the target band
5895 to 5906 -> 0.19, 8.97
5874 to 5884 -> -0.11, 9.31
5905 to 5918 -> -0.22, 9.24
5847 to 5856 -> 0.37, 8.93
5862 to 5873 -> 0.31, 8.99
